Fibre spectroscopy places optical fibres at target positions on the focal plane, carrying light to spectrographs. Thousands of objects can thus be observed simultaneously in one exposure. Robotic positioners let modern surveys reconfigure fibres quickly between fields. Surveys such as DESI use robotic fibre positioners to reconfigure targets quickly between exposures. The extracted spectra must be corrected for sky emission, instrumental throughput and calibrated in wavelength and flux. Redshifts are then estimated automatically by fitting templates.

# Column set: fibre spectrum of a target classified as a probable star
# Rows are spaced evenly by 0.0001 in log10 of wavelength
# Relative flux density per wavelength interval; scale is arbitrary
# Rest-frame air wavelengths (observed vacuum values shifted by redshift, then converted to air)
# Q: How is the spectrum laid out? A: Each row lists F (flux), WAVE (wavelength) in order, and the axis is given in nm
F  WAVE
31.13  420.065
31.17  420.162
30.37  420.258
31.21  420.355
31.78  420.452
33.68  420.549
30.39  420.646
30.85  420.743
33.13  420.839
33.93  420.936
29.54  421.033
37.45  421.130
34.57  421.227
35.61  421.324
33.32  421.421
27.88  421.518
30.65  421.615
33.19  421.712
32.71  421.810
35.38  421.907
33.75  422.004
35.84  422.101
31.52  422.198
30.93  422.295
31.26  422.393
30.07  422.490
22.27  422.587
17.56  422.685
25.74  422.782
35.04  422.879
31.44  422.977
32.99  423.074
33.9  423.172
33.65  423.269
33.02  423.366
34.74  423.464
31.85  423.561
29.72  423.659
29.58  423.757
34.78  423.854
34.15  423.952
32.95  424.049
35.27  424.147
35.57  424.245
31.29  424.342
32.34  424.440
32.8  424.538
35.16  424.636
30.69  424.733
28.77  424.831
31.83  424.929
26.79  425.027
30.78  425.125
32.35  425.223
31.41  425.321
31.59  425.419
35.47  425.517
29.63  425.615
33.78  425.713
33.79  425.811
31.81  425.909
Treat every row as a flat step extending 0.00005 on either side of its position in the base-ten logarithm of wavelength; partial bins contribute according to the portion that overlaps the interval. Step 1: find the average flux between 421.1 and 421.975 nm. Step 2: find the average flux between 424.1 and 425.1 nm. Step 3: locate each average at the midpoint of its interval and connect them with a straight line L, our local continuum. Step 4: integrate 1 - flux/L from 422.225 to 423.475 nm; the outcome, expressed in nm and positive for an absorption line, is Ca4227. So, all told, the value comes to 0.101 nm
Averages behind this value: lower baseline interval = 33.3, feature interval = 30.1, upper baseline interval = 32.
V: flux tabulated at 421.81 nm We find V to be 32.71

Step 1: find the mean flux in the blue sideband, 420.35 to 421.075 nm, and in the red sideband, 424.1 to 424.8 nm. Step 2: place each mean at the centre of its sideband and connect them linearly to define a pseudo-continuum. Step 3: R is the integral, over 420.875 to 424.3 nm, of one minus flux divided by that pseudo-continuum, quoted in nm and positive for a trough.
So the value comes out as 0.05 nm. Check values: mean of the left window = 31.9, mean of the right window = 33.2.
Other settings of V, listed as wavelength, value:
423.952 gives 34.15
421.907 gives 35.38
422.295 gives 30.93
